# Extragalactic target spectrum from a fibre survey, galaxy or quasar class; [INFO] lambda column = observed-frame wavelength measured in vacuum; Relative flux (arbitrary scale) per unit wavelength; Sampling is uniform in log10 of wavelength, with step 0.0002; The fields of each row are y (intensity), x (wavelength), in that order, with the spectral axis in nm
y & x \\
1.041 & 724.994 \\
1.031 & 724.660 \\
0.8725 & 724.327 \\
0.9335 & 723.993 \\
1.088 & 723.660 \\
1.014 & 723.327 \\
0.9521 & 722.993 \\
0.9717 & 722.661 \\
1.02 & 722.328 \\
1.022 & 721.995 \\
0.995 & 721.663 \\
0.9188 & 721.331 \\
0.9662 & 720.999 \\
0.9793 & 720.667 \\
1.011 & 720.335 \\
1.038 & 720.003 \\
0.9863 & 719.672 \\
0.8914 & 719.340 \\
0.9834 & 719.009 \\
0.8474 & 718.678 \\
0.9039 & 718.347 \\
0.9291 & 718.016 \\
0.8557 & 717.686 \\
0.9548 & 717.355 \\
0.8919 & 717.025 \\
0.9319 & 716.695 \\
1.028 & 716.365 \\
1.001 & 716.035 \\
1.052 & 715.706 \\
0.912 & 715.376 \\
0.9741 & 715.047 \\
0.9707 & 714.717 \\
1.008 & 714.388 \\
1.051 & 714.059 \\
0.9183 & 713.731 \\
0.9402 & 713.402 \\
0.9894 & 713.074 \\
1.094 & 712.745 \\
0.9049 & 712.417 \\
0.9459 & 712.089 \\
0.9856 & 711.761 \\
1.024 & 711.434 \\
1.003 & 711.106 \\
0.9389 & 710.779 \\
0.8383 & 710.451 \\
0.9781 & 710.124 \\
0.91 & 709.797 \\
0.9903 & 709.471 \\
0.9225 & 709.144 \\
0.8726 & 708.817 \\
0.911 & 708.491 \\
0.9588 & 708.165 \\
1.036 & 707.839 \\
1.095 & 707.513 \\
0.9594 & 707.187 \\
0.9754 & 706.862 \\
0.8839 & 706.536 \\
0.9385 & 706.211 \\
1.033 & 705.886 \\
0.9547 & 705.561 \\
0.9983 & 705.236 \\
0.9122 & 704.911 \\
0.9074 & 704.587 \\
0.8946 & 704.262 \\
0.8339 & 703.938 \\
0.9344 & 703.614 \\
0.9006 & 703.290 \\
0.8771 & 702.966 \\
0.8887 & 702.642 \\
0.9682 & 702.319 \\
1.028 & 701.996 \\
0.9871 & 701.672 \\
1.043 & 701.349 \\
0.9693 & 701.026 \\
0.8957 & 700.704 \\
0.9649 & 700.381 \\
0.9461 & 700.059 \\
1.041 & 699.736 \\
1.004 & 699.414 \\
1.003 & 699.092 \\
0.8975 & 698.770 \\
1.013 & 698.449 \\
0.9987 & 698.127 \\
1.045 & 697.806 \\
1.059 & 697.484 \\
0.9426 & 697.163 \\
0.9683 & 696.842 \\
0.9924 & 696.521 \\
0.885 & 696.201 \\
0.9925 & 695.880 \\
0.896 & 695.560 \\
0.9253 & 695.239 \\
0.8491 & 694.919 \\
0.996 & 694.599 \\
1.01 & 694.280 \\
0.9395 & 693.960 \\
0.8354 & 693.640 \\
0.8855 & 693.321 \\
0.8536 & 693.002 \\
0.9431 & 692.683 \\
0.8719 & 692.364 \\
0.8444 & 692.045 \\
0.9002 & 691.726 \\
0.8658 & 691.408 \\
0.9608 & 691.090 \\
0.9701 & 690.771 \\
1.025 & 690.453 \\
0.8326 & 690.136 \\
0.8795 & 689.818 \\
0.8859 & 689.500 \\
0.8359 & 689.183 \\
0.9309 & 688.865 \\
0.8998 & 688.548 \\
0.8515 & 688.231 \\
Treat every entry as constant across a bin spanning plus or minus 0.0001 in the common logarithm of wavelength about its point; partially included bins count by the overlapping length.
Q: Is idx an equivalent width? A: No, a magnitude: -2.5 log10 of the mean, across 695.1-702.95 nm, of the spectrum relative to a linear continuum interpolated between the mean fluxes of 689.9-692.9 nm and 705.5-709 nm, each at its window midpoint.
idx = -0.04 mag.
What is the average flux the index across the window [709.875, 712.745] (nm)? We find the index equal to 0.959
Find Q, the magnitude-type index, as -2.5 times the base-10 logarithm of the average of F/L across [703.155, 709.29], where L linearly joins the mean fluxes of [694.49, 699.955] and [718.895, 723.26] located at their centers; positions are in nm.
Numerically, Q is 0.03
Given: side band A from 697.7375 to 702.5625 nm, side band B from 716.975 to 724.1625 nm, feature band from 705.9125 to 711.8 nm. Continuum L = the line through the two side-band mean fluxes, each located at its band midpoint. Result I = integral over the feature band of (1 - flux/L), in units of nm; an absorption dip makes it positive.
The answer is 0.10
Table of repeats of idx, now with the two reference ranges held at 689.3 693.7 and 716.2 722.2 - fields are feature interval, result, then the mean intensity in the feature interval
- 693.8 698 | -0.06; 0.962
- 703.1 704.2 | 0.04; 0.89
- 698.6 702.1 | -0.07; 0.979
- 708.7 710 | 0.01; 0.927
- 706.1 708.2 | -0.06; 0.98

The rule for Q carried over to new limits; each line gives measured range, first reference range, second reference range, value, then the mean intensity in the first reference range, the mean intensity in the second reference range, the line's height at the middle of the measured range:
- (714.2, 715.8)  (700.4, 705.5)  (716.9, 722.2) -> -0.04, 0.937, 0.949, 0.946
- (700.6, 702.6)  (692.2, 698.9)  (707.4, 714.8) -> -0.03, 0.943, 0.968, 0.953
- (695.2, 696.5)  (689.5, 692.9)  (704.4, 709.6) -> -0.01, 0.907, 0.959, 0.922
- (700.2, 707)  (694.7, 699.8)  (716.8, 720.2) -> 0.02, 0.969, 0.929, 0.957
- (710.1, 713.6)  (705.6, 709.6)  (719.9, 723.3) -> 0.01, 0.964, 0.987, 0.971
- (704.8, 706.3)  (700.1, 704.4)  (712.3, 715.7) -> -0.02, 0.938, 0.981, 0.95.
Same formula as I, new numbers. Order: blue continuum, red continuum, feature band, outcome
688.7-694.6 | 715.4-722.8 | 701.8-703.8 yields -0.01 nm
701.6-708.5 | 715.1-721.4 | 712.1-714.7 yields -0.09 nm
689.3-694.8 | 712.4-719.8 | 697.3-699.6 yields -0.20 nm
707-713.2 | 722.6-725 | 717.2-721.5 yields 0.16 nm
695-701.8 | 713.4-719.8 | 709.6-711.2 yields 0.05 nm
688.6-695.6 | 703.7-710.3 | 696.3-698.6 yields -0.20 nm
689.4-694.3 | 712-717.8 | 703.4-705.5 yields 0.05 nm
